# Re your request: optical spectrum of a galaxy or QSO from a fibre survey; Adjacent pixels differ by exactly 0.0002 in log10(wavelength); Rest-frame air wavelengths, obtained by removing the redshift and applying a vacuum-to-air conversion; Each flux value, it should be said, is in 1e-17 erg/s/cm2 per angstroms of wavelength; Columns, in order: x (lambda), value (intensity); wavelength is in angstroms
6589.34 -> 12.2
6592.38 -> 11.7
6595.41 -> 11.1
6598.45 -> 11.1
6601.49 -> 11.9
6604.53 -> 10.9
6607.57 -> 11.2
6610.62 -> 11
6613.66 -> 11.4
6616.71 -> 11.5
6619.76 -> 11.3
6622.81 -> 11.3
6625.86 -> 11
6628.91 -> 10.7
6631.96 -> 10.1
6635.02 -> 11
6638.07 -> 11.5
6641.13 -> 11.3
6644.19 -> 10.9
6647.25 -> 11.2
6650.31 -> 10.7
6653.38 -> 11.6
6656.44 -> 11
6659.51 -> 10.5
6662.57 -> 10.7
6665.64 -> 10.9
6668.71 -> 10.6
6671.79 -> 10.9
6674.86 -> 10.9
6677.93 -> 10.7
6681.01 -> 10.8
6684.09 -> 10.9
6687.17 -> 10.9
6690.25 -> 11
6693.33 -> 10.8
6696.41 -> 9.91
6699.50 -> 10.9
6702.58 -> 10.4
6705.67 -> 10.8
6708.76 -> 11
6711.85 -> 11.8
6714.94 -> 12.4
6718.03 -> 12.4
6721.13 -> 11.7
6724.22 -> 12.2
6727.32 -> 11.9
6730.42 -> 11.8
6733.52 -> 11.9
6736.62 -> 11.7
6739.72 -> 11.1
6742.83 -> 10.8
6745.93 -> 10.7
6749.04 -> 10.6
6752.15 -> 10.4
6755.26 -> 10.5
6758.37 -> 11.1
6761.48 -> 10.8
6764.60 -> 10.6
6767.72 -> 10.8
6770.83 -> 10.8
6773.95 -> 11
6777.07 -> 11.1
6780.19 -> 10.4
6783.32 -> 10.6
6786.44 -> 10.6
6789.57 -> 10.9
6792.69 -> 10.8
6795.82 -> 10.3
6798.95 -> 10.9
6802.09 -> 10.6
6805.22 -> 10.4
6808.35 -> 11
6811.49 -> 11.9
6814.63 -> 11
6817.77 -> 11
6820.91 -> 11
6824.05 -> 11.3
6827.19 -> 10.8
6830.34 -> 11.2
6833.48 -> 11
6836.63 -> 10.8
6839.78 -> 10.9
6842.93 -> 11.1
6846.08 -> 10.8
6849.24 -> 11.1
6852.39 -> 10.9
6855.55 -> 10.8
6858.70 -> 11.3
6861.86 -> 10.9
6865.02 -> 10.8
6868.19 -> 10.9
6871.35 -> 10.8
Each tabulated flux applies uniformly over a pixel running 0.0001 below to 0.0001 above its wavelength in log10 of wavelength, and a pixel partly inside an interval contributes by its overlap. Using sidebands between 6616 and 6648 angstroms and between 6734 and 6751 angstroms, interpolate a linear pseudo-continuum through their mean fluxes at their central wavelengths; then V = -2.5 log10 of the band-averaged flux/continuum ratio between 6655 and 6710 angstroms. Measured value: 0.03 mag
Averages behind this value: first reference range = 11.1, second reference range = 11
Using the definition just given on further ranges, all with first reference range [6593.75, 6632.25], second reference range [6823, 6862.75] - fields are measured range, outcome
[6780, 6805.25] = 0.039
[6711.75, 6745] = -0.067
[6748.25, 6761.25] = 0.038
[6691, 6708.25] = 0.048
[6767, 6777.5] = 0.012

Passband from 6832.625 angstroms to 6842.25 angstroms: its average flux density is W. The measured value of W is 10.9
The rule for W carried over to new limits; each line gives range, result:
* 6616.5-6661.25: 11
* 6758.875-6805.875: 10.7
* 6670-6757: 11.1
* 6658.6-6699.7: 10.7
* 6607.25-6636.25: 11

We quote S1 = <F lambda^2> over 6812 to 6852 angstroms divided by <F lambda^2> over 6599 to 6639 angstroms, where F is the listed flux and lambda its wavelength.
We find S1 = 1.05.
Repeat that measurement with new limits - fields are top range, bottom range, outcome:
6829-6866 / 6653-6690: 1.07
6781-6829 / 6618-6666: 1.04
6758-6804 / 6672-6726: 0.99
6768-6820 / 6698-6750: 0.97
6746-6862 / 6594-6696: 1.04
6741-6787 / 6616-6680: 1.01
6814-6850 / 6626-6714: 1.06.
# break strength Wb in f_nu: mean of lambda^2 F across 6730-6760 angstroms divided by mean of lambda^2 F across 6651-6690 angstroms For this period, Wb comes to 1.04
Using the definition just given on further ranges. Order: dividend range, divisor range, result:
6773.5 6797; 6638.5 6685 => 1.02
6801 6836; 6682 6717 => 1.04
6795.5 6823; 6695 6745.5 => 0.98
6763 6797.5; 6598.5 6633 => 1.01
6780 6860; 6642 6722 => 1.03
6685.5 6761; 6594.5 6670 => 1.04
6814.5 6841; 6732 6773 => 1.03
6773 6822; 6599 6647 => 1.03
